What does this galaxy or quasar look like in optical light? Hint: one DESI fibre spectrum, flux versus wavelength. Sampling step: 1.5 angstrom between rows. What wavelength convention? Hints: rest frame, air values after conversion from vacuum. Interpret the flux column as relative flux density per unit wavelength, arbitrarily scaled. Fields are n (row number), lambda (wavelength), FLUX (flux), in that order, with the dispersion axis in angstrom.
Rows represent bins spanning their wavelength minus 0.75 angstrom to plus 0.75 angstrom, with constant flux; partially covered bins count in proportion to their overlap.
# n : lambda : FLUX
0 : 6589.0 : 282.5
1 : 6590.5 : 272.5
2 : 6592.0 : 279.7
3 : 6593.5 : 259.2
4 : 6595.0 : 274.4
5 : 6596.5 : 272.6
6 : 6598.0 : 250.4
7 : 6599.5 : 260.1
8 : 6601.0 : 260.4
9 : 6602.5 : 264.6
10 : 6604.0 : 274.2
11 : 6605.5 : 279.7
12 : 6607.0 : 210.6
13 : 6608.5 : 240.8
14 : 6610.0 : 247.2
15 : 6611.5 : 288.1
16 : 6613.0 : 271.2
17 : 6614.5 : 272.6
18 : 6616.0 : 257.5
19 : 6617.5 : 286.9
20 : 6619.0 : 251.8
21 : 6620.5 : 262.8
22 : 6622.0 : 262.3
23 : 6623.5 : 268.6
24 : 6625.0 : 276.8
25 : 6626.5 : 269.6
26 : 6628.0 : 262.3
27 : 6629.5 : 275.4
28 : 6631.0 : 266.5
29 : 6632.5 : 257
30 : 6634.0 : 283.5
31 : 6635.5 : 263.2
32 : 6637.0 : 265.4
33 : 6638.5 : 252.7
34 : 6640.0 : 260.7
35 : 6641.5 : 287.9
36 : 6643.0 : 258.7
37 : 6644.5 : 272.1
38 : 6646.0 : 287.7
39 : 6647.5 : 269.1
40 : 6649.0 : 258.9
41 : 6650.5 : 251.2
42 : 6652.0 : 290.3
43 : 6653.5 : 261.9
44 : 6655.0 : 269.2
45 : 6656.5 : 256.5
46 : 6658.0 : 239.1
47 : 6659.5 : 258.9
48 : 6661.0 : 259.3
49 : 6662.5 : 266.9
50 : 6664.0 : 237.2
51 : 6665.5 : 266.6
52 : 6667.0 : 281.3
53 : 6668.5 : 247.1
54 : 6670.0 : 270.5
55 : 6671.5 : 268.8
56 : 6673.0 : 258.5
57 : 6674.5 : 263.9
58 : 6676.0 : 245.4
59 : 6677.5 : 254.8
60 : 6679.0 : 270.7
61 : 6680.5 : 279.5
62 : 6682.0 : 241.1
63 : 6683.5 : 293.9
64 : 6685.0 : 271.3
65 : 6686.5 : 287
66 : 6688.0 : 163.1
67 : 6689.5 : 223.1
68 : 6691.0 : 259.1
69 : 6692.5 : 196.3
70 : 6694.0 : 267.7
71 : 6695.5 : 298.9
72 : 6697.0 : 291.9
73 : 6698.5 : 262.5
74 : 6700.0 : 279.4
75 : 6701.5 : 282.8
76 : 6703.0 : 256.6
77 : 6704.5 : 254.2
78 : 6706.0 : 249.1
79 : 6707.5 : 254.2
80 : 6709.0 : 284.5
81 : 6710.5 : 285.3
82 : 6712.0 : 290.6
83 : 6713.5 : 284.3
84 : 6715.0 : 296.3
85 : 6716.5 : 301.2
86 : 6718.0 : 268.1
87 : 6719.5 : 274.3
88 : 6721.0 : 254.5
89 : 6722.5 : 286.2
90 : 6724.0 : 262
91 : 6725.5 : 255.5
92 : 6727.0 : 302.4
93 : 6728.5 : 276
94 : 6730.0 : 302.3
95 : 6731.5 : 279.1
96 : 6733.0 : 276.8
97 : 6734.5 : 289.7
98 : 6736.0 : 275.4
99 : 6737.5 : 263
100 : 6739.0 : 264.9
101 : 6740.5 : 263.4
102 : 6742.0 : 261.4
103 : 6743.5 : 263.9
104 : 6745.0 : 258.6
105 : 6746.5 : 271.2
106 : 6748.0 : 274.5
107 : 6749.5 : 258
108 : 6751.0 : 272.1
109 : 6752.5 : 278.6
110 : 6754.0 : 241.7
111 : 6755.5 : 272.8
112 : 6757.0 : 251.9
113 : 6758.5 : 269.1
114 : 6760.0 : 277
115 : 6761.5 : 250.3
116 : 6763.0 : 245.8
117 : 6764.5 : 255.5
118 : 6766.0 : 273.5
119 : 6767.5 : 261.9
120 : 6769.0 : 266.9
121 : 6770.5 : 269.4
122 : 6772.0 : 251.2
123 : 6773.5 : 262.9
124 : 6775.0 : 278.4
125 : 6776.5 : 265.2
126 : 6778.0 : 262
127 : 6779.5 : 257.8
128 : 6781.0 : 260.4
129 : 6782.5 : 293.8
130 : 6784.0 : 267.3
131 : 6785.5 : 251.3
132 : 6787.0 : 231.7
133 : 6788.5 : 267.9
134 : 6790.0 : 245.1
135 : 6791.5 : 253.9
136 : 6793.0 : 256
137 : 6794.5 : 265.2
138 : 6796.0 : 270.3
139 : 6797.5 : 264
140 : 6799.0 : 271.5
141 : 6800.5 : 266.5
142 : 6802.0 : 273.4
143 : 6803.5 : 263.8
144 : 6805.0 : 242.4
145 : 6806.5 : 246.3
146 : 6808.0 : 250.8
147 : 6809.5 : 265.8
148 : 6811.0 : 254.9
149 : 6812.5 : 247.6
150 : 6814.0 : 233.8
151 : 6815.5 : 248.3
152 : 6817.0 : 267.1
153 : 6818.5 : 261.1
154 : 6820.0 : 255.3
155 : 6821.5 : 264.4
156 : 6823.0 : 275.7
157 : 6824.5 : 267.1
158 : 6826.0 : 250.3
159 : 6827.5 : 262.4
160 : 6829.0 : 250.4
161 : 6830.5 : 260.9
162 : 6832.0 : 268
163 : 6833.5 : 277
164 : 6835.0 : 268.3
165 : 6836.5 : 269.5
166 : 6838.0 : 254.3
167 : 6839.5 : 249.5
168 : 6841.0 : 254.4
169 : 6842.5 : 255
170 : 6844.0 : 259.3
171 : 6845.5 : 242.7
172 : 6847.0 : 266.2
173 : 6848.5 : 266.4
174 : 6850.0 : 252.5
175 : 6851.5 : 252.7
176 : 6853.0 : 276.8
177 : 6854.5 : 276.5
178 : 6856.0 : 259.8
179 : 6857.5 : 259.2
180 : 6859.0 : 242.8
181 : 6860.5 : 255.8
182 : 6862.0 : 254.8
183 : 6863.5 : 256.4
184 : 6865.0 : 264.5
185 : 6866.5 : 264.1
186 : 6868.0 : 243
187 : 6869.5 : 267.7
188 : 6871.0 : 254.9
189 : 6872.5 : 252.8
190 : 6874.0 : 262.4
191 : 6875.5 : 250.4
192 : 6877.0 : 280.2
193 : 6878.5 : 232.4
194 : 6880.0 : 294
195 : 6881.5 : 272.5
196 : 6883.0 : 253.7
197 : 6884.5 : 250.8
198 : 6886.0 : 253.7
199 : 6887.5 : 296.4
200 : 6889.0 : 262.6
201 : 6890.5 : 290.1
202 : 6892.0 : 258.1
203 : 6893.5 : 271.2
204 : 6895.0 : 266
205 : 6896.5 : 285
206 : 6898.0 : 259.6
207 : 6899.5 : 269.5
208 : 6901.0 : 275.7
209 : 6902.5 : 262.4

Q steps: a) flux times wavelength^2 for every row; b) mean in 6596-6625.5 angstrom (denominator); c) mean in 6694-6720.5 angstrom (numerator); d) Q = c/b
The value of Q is 1.08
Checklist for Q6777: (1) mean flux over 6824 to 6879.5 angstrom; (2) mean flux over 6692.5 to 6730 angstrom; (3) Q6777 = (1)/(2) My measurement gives 0.94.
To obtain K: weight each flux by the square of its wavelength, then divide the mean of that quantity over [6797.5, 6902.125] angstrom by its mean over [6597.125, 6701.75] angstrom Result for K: 1.06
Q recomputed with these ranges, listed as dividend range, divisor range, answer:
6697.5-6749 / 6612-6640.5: 1.06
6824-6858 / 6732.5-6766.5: 1.01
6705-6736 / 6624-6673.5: 1.07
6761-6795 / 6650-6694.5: 1.05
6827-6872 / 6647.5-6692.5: 1.06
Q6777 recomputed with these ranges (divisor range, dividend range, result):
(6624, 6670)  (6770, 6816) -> 0.98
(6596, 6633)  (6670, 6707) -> 0.98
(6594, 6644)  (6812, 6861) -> 0.98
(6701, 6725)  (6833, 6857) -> 0.95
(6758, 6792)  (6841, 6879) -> 0.99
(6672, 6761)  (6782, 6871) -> 0.97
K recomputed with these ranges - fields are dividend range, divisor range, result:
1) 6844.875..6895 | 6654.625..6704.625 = 1.07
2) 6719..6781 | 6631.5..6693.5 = 1.06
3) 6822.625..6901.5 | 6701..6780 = 1.01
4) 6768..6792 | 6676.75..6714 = 1.02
